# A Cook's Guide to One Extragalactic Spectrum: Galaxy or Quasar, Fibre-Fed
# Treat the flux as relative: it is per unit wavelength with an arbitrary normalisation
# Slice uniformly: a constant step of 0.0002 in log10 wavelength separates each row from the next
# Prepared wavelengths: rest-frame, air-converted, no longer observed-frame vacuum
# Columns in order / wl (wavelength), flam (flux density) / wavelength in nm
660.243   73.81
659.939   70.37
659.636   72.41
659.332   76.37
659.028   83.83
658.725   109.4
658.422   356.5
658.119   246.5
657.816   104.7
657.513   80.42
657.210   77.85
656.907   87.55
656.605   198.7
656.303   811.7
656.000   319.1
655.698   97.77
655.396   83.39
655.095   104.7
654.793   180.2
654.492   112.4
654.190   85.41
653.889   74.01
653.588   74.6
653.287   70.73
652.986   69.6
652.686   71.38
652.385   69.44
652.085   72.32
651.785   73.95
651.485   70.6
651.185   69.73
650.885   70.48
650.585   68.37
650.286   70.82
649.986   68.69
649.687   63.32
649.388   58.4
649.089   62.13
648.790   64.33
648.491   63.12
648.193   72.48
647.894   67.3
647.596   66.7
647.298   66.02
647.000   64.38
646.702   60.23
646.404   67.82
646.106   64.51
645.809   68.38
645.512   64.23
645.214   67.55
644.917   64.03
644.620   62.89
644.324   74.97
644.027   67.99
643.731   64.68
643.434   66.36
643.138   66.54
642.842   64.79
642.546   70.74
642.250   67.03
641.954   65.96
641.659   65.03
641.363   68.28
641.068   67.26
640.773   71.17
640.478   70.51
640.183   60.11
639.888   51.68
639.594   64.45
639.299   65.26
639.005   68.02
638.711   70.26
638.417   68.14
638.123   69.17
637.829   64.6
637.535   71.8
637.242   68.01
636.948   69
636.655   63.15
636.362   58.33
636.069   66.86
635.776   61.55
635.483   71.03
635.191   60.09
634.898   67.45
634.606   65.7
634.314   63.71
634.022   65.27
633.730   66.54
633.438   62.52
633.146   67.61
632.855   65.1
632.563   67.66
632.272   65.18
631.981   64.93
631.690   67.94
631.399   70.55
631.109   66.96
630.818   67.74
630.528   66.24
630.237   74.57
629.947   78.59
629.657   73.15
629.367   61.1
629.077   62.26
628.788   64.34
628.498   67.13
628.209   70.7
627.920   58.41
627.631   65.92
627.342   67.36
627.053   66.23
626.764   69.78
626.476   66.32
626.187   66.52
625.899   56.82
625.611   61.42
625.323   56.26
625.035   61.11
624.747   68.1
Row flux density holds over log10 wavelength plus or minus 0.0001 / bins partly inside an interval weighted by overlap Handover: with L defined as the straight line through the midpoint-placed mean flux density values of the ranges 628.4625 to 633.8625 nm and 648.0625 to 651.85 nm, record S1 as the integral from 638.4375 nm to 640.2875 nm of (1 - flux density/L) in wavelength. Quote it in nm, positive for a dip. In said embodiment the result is 0.10 nm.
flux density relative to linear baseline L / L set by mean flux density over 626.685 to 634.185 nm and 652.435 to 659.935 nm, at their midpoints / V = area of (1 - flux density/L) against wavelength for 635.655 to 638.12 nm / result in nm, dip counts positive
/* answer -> 0.62 nm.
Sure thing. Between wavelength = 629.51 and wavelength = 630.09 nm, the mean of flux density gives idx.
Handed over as 75.8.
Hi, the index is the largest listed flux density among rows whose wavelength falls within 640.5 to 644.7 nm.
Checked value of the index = 74.97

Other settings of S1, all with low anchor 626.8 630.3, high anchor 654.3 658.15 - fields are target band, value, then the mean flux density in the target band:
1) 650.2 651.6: 0.81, 69.9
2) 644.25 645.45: 0.63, 66.7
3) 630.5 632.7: 0.37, 67.2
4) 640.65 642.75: 0.97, 67.8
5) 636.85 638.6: 0.64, 68.5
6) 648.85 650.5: 0.99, 64.8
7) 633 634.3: 0.36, 65.3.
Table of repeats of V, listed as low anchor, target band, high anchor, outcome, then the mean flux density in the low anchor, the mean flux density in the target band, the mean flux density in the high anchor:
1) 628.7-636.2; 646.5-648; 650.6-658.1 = 0.62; 66.7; 65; 132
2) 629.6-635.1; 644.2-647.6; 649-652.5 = 0.11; 67.6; 65.9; 68.3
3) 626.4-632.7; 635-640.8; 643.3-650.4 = 0.10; 67.4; 65.6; 65.9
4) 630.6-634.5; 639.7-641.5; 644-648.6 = 0.04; 66.3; 64.8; 66.4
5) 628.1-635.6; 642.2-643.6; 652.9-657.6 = 0.55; 67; 67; 160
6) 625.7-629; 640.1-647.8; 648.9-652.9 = 0.11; 65.3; 66.5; 68.4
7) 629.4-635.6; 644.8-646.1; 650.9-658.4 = 0.52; 67.4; 65.9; 141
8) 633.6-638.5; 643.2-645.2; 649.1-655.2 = 0.16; 65.9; 66.9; 79.4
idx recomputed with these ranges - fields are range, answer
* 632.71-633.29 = 66.4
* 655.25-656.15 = 167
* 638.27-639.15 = 68.8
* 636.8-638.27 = 68.5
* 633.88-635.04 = 65.6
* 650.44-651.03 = 69.4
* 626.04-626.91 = 67.5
